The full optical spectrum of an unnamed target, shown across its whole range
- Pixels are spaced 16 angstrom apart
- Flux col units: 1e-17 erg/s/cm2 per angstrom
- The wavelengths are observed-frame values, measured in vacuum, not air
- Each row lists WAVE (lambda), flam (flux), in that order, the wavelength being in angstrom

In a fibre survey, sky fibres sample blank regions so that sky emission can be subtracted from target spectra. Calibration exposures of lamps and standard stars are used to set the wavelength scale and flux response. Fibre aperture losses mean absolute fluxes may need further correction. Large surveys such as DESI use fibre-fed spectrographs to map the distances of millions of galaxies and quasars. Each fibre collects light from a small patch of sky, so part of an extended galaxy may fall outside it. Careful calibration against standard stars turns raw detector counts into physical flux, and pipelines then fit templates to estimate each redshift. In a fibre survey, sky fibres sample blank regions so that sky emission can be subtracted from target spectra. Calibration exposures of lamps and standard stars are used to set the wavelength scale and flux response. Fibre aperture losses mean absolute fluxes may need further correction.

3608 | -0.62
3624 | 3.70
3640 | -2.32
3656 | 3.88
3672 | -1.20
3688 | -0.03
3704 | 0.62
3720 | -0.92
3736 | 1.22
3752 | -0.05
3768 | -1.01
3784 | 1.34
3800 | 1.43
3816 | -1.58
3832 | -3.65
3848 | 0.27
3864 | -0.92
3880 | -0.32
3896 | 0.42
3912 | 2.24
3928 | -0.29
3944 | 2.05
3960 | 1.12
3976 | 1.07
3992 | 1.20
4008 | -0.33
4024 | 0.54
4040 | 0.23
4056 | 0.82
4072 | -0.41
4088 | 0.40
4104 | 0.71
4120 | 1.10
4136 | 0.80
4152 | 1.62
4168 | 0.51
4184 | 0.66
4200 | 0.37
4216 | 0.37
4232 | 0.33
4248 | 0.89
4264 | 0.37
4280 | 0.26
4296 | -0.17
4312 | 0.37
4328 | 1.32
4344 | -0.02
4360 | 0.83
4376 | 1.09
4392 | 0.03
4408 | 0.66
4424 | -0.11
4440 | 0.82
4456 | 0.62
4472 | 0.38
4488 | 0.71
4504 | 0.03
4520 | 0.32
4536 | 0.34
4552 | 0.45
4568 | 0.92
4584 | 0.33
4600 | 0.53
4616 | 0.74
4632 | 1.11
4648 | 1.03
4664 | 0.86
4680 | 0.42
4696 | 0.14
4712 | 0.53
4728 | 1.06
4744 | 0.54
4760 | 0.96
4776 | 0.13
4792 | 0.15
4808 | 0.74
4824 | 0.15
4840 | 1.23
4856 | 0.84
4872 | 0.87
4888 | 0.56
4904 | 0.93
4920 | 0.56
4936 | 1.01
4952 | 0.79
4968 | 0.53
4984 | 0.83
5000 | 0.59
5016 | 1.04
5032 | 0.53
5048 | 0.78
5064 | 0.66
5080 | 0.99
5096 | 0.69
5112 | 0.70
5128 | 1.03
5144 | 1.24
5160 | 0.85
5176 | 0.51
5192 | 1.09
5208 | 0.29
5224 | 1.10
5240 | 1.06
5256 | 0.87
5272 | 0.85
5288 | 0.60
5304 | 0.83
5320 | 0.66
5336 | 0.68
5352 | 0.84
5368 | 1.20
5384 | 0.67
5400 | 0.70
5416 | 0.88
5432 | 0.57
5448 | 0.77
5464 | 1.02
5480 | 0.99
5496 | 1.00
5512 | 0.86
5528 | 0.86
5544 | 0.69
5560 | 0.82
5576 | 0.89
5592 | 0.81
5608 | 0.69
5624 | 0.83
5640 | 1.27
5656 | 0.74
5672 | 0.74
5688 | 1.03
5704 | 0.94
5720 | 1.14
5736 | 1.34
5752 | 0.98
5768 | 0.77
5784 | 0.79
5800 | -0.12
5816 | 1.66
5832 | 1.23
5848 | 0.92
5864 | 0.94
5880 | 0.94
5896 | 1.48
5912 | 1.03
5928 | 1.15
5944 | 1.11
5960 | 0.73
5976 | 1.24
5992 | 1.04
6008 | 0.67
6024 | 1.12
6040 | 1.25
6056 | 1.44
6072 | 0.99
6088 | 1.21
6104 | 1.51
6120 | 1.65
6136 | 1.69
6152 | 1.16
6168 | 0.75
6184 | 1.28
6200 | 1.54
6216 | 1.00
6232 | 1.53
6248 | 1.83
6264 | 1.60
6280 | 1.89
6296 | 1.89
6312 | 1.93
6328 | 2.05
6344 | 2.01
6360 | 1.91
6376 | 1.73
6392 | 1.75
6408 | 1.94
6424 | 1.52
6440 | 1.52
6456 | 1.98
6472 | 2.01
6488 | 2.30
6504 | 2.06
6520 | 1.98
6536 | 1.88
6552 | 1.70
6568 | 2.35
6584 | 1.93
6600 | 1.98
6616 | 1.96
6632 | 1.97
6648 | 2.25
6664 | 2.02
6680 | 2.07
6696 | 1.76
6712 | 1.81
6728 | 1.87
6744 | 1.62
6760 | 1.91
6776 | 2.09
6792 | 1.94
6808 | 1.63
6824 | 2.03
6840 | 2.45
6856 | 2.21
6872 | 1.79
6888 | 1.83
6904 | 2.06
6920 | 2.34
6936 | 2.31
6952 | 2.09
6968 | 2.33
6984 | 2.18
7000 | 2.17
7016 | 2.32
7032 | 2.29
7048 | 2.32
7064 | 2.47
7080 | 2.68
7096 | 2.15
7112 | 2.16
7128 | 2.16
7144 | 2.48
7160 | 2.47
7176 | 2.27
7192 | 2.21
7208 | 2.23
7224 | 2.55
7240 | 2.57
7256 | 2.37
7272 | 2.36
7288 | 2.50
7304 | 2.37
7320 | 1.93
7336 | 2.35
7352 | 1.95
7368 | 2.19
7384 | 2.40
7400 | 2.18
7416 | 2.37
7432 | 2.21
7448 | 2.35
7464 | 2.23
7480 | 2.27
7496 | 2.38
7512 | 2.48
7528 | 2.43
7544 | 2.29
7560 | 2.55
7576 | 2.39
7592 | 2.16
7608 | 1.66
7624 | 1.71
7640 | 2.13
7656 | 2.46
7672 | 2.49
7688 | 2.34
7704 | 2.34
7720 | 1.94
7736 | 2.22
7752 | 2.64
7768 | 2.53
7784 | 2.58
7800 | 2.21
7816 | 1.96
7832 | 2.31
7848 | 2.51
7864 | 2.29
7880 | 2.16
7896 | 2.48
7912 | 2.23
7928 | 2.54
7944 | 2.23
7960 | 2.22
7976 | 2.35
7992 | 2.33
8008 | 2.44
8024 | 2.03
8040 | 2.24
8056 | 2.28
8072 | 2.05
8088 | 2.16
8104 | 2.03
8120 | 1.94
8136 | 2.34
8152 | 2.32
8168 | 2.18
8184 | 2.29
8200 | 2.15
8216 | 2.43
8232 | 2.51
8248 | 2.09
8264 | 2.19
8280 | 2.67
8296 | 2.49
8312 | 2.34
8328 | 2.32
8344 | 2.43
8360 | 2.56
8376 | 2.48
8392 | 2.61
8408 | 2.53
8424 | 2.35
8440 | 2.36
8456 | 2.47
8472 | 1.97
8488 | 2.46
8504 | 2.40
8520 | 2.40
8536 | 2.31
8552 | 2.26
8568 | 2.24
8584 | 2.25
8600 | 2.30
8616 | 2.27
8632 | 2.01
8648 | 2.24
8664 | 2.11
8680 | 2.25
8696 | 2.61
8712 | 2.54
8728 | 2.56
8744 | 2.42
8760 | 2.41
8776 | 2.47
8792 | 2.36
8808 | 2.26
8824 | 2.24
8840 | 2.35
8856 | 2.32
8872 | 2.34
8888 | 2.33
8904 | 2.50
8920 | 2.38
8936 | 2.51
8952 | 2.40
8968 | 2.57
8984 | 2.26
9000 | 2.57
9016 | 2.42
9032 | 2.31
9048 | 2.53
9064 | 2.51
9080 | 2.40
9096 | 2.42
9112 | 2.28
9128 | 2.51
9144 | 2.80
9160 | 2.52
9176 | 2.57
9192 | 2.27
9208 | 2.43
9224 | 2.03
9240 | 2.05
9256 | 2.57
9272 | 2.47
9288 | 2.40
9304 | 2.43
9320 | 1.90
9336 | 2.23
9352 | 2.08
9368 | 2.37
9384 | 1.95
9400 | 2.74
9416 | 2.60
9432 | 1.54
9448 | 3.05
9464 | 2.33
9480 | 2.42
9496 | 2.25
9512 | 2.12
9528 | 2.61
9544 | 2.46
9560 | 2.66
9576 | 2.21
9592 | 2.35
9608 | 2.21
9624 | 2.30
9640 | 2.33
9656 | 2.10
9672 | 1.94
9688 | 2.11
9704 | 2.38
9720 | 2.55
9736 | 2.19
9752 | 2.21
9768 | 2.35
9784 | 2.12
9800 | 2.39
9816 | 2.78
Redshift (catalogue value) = 0.57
